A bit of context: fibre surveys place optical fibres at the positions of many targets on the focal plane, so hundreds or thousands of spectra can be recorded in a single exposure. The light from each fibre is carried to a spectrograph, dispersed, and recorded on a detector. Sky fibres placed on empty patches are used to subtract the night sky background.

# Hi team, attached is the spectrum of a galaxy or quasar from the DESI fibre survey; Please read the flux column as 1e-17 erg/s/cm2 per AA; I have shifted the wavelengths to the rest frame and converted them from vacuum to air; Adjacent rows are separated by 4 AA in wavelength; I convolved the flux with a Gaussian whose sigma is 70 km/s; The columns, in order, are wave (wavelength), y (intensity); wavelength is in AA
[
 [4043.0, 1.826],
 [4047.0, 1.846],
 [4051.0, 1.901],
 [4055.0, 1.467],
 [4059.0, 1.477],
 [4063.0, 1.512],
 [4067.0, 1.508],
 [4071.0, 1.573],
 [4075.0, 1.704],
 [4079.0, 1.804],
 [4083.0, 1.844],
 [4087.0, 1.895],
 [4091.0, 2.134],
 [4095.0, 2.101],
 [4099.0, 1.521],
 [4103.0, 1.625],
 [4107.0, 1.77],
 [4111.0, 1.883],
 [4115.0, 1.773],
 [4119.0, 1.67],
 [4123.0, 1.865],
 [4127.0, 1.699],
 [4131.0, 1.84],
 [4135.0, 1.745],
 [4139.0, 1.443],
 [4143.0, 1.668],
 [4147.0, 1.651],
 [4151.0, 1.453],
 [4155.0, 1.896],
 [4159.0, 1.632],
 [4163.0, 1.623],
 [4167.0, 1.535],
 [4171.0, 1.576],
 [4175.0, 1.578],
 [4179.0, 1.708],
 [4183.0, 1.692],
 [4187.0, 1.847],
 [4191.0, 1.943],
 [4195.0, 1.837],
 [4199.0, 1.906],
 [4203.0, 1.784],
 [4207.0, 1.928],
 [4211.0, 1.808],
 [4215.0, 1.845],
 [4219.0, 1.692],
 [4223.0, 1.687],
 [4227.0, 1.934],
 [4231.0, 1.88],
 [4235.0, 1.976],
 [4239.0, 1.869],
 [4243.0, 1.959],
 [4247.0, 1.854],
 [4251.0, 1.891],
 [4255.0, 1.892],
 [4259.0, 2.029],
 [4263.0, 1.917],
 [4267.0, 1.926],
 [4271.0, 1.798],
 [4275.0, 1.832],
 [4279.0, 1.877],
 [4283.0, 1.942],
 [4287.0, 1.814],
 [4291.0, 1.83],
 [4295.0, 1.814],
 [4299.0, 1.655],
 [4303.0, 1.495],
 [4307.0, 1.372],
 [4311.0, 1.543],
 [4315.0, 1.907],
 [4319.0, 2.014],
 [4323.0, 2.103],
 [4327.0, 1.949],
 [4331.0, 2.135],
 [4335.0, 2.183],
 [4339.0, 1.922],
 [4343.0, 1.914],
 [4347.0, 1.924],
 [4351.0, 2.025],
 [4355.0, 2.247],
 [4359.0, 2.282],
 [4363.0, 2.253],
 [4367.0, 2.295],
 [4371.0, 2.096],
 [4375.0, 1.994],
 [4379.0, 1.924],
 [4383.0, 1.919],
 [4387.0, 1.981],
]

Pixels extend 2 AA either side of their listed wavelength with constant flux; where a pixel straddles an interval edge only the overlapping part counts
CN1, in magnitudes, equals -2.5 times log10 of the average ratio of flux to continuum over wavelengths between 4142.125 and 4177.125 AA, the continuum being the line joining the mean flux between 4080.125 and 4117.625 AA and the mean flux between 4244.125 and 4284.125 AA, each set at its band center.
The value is 0.15 mag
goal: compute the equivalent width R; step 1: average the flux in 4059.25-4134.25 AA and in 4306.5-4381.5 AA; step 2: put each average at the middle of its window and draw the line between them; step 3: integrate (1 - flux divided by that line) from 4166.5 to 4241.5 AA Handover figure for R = 2.90 AA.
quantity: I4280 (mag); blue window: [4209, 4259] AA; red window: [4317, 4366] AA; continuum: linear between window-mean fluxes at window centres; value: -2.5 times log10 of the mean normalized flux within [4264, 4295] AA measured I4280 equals 0.056 mag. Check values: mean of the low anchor 1.86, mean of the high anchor 2.08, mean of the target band 1.86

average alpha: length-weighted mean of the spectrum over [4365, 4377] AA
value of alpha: 2.13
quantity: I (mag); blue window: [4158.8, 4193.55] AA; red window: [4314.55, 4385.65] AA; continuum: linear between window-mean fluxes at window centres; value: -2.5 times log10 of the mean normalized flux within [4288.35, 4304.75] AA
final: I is 0.14 mag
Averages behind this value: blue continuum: 1.69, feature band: 1.71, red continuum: 2.06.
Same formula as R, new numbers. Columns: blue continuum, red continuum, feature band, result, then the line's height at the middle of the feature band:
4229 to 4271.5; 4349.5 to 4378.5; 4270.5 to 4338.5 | 6.3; 2.03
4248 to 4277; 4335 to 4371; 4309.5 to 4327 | 1.0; 2.03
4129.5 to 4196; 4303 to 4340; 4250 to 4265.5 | -1.1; 1.8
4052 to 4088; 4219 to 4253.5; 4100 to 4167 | 1.3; 1.73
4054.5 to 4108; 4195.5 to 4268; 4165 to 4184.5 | 2.1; 1.81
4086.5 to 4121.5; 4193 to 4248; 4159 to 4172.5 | 1.8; 1.84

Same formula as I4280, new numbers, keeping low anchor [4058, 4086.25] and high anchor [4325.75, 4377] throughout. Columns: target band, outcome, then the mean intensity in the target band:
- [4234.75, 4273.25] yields 0.018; 1.91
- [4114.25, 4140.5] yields 0.009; 1.72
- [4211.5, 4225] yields 0.080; 1.75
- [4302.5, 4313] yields 0.351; 1.47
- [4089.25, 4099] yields -0.184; 1.99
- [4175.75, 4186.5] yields 0.072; 1.71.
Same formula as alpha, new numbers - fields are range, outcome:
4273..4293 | 1.86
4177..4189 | 1.75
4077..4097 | 1.96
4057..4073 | 1.52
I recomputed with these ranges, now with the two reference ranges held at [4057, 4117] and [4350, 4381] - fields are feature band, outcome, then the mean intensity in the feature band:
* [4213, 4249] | 0.054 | 1.86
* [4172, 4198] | 0.070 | 1.77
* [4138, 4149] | 0.141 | 1.6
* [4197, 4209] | 0.021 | 1.87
